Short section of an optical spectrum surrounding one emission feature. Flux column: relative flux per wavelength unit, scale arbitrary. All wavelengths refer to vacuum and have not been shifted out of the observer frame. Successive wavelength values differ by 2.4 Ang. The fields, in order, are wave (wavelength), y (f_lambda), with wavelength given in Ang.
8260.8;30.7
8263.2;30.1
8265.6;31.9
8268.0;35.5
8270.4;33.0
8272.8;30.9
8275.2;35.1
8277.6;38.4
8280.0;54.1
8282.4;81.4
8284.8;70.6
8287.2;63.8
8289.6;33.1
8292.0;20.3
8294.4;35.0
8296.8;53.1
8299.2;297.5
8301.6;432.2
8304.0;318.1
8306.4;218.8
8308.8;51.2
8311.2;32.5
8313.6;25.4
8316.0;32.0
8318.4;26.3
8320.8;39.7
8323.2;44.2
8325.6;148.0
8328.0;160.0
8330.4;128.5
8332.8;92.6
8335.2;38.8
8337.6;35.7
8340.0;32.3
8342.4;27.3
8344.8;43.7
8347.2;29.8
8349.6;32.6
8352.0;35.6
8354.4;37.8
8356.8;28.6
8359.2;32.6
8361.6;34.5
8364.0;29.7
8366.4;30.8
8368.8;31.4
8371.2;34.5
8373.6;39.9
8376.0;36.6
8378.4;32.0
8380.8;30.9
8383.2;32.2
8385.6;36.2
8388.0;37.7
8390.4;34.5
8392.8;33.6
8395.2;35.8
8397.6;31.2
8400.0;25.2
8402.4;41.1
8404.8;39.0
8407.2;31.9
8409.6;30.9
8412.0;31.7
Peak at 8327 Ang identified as [N II]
